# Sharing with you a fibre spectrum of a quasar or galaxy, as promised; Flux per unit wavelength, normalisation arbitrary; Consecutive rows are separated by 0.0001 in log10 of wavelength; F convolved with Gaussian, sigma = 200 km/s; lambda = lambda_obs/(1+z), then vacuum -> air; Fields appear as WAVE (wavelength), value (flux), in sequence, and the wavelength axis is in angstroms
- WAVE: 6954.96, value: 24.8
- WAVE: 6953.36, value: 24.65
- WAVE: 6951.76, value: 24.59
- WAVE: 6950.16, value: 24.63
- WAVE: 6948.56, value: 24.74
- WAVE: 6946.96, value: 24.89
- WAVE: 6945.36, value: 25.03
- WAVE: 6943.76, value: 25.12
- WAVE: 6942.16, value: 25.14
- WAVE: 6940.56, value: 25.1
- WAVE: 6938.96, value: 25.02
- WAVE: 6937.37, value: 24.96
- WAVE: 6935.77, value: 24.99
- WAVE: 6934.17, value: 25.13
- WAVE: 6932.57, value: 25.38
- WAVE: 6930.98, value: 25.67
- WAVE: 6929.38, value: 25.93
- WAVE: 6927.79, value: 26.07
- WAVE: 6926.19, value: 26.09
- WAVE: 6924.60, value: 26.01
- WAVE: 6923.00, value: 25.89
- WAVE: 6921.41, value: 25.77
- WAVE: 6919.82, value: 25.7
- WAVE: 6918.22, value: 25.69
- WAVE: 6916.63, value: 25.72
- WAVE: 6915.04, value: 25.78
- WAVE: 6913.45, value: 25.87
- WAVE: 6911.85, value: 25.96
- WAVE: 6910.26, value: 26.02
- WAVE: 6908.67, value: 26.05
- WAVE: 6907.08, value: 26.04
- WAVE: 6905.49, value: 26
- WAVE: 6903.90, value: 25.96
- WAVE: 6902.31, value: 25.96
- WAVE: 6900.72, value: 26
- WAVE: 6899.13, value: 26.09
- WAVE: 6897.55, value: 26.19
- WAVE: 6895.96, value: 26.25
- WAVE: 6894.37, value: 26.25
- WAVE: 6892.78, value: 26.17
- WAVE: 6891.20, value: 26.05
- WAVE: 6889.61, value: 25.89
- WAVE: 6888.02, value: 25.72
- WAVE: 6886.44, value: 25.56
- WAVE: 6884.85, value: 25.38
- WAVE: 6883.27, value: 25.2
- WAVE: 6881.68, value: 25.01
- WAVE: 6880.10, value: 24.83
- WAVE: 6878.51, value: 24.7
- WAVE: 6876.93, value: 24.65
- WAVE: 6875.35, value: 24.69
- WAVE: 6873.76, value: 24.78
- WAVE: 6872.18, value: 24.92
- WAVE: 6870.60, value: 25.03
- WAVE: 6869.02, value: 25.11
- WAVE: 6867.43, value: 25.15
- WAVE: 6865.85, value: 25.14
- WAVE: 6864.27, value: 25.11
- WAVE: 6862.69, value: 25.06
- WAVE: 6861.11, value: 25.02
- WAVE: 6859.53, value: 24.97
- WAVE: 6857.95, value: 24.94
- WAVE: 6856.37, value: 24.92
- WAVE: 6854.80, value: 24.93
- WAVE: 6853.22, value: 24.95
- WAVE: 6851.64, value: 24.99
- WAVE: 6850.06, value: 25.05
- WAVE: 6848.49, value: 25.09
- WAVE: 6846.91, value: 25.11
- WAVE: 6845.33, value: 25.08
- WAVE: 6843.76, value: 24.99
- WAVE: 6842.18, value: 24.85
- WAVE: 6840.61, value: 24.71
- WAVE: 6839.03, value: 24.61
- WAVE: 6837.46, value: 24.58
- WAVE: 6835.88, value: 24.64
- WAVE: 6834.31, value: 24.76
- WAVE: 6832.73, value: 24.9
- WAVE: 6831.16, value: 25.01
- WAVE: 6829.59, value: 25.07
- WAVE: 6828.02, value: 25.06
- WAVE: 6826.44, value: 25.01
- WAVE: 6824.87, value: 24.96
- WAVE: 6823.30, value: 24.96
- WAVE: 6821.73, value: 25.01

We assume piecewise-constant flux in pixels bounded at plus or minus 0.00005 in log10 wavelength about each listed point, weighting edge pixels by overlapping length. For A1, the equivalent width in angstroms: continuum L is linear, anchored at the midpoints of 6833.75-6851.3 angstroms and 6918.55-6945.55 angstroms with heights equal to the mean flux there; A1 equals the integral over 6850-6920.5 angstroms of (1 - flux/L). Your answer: -0.8 angstroms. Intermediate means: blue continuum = 24.9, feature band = 25.5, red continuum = 25.5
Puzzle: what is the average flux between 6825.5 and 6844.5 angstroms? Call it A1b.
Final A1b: 24.8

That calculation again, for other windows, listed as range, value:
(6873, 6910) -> 25.6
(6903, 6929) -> 25.9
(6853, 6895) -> 25.2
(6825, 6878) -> 24.9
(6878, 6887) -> 25.1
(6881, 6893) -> 25.6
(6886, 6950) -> 25.7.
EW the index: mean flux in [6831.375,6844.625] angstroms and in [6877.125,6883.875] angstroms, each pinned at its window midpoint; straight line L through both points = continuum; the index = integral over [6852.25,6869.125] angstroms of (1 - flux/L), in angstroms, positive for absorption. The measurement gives -0.1 angstroms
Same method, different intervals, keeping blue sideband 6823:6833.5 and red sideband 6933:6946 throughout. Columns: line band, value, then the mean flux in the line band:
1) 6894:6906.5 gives -0.5 angstroms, 26.1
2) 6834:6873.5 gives 0.1 angstroms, 25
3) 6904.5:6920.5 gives -0.5 angstroms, 25.9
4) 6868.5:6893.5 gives -0.2 angstroms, 25.2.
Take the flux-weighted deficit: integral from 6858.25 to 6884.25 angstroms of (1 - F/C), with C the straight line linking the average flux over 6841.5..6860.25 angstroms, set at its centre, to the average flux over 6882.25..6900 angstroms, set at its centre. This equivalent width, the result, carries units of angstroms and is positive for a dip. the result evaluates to 0.5 angstroms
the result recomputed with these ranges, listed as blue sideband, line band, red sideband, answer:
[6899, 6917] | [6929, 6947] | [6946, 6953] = -0.1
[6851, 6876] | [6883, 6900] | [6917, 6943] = -0.5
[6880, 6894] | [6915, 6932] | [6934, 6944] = -0.4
